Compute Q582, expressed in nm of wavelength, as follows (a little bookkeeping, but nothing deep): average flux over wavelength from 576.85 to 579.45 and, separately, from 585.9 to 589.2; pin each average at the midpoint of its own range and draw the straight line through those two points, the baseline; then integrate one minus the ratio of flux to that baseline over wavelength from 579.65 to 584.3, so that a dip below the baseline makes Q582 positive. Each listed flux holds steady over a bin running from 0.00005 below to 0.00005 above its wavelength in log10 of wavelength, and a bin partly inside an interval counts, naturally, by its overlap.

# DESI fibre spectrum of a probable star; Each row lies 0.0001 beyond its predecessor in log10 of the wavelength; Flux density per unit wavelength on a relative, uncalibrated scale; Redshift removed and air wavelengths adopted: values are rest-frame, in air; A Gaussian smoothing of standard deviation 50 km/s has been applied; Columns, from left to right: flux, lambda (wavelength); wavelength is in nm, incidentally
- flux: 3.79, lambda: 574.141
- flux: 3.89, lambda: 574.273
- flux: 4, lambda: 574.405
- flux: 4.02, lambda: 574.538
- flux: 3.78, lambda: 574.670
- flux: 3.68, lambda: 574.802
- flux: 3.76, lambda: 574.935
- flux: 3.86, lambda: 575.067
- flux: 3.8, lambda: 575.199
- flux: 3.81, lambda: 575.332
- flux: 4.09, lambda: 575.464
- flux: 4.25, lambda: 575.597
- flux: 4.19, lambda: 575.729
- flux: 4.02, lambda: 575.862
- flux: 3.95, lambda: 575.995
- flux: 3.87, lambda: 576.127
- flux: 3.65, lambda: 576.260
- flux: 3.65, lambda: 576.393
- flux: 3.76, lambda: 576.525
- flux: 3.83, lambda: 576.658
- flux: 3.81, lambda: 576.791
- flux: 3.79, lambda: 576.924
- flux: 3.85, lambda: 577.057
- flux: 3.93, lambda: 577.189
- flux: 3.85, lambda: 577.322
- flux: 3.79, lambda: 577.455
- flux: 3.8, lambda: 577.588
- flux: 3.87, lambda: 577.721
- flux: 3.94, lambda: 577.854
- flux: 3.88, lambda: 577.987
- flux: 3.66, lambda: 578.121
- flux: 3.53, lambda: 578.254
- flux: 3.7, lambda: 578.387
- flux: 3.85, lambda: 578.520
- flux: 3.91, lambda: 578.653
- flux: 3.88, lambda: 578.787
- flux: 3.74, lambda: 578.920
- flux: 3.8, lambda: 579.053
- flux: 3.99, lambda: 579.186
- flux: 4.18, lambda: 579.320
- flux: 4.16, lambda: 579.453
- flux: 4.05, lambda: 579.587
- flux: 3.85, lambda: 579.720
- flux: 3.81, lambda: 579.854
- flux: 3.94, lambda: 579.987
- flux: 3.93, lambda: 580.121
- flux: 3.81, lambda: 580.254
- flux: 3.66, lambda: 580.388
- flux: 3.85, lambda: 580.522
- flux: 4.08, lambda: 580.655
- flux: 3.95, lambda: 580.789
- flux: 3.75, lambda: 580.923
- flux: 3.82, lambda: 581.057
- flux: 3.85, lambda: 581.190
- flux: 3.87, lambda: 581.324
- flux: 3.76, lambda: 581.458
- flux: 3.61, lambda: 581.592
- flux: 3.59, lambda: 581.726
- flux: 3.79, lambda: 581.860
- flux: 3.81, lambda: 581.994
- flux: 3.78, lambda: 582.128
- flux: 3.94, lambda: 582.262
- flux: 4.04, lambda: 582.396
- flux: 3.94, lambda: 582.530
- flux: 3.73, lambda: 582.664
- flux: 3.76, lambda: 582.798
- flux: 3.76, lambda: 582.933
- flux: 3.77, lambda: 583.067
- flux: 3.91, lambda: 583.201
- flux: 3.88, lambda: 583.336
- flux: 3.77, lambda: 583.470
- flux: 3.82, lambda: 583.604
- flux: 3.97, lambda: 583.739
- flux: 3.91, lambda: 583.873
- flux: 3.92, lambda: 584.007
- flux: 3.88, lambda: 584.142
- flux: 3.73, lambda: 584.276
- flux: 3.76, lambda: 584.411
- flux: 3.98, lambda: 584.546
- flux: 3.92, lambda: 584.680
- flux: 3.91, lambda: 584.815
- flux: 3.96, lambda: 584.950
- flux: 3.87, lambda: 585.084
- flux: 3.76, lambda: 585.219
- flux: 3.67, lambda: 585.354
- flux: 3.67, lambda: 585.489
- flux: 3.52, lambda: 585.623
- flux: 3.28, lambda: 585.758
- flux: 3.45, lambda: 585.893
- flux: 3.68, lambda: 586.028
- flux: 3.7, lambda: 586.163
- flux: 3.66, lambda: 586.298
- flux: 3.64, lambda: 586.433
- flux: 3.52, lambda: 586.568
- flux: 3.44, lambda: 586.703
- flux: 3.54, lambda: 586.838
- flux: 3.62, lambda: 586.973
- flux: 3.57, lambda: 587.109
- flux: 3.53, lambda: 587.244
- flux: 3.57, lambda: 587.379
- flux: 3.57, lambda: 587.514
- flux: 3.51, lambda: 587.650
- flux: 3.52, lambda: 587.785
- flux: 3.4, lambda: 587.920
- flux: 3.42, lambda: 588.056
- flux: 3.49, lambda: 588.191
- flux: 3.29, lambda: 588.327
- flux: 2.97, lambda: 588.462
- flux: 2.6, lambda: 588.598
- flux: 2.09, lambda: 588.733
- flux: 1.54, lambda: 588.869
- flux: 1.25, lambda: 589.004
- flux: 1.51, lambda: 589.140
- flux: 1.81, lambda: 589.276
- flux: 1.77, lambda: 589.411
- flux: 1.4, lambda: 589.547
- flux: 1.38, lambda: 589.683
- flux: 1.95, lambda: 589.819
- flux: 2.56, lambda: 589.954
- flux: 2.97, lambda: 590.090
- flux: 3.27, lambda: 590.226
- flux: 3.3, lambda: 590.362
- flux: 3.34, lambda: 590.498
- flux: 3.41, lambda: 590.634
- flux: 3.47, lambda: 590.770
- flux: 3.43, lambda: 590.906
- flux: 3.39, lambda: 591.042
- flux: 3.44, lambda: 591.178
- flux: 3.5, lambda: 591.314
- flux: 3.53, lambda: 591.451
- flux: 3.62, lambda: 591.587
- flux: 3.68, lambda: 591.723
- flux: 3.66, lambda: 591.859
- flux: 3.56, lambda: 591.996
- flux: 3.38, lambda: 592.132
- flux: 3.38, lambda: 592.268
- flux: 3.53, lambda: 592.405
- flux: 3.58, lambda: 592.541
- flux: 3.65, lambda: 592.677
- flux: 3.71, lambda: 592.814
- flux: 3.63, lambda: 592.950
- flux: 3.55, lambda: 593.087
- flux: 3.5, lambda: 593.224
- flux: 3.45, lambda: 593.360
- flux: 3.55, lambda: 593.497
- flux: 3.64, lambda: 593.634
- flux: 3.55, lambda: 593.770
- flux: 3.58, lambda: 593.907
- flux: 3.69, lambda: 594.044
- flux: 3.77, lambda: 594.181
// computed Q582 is -0.35 nm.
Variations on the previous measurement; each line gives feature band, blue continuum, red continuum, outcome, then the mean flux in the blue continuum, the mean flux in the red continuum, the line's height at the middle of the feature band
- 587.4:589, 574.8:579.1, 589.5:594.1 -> 0.21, 3.84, 3.31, 3.44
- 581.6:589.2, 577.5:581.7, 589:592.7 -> -0.24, 3.85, 2.98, 3.4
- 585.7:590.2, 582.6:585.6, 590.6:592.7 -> 0.93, 3.83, 3.51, 3.67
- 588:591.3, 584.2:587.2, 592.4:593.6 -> 0.89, 3.67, 3.58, 3.62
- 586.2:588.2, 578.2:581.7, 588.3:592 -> -0.30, 3.86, 2.76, 3.07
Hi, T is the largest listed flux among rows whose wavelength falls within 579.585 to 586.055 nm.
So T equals 4.08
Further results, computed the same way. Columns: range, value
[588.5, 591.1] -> 3.47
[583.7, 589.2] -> 3.98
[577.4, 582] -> 4.18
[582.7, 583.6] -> 3.91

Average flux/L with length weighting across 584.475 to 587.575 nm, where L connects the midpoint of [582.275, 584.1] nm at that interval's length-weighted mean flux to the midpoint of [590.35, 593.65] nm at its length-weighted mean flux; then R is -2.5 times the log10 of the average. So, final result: 0.03 mag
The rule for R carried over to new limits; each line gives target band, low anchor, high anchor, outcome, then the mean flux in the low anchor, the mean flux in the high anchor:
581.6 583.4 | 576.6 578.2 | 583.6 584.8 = 0.01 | 3.83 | 3.88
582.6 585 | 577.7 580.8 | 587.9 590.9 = -0.17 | 3.87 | 2.56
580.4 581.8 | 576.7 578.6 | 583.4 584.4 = 0.01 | 3.8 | 3.85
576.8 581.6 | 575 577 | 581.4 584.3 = 0.00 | 3.89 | 3.82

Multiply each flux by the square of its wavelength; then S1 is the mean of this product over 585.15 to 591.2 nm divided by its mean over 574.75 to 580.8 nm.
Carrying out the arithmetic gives 0.82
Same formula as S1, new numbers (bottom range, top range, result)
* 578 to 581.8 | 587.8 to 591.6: 0.74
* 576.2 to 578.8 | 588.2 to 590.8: 0.67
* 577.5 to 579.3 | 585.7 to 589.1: 0.87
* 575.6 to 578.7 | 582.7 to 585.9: 1.01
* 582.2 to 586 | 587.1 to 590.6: 0.72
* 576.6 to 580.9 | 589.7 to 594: 0.92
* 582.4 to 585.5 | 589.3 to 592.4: 0.81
